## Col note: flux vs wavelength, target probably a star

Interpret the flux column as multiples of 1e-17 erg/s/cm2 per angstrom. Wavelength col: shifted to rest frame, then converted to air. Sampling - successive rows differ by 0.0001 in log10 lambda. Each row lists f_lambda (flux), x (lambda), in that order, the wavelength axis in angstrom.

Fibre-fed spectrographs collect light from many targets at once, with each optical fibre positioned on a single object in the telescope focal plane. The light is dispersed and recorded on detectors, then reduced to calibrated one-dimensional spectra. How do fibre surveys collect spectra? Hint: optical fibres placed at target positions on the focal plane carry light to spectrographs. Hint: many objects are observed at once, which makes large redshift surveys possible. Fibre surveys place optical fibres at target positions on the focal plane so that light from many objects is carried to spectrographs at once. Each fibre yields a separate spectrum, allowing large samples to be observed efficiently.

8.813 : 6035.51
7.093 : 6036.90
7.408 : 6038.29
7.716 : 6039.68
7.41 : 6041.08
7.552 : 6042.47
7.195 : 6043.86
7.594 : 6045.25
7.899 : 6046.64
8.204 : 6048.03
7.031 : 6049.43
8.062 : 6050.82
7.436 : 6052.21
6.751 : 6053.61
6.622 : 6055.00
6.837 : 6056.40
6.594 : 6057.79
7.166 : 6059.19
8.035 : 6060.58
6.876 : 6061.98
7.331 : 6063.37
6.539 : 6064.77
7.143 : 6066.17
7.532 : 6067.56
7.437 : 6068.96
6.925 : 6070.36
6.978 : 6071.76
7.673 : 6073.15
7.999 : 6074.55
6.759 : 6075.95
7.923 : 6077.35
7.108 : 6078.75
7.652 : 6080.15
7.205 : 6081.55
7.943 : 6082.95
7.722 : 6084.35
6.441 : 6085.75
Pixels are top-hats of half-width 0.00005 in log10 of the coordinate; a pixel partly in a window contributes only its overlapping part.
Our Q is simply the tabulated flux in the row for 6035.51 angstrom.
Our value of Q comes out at 8.813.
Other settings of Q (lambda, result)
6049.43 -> 7.031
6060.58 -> 8.035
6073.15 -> 7.673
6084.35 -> 7.722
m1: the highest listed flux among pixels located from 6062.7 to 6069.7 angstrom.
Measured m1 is 7.532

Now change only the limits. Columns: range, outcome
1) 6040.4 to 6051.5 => 8.204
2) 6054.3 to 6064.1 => 8.035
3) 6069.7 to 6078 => 7.999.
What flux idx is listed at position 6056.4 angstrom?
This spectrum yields 6.837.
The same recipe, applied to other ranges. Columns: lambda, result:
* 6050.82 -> 8.062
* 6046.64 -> 7.899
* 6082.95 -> 7.943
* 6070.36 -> 6.925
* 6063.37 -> 7.331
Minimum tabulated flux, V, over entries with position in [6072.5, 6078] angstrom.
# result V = 6.759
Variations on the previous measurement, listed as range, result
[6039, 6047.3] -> 7.195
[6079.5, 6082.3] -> 7.205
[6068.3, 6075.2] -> 6.925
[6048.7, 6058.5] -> 6.594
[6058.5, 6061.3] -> 7.166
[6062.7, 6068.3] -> 6.539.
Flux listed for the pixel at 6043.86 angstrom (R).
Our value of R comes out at 7.195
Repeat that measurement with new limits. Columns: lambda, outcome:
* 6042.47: 7.552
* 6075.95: 6.759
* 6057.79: 6.594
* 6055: 6.622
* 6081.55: 7.205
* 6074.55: 7.999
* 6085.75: 6.441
